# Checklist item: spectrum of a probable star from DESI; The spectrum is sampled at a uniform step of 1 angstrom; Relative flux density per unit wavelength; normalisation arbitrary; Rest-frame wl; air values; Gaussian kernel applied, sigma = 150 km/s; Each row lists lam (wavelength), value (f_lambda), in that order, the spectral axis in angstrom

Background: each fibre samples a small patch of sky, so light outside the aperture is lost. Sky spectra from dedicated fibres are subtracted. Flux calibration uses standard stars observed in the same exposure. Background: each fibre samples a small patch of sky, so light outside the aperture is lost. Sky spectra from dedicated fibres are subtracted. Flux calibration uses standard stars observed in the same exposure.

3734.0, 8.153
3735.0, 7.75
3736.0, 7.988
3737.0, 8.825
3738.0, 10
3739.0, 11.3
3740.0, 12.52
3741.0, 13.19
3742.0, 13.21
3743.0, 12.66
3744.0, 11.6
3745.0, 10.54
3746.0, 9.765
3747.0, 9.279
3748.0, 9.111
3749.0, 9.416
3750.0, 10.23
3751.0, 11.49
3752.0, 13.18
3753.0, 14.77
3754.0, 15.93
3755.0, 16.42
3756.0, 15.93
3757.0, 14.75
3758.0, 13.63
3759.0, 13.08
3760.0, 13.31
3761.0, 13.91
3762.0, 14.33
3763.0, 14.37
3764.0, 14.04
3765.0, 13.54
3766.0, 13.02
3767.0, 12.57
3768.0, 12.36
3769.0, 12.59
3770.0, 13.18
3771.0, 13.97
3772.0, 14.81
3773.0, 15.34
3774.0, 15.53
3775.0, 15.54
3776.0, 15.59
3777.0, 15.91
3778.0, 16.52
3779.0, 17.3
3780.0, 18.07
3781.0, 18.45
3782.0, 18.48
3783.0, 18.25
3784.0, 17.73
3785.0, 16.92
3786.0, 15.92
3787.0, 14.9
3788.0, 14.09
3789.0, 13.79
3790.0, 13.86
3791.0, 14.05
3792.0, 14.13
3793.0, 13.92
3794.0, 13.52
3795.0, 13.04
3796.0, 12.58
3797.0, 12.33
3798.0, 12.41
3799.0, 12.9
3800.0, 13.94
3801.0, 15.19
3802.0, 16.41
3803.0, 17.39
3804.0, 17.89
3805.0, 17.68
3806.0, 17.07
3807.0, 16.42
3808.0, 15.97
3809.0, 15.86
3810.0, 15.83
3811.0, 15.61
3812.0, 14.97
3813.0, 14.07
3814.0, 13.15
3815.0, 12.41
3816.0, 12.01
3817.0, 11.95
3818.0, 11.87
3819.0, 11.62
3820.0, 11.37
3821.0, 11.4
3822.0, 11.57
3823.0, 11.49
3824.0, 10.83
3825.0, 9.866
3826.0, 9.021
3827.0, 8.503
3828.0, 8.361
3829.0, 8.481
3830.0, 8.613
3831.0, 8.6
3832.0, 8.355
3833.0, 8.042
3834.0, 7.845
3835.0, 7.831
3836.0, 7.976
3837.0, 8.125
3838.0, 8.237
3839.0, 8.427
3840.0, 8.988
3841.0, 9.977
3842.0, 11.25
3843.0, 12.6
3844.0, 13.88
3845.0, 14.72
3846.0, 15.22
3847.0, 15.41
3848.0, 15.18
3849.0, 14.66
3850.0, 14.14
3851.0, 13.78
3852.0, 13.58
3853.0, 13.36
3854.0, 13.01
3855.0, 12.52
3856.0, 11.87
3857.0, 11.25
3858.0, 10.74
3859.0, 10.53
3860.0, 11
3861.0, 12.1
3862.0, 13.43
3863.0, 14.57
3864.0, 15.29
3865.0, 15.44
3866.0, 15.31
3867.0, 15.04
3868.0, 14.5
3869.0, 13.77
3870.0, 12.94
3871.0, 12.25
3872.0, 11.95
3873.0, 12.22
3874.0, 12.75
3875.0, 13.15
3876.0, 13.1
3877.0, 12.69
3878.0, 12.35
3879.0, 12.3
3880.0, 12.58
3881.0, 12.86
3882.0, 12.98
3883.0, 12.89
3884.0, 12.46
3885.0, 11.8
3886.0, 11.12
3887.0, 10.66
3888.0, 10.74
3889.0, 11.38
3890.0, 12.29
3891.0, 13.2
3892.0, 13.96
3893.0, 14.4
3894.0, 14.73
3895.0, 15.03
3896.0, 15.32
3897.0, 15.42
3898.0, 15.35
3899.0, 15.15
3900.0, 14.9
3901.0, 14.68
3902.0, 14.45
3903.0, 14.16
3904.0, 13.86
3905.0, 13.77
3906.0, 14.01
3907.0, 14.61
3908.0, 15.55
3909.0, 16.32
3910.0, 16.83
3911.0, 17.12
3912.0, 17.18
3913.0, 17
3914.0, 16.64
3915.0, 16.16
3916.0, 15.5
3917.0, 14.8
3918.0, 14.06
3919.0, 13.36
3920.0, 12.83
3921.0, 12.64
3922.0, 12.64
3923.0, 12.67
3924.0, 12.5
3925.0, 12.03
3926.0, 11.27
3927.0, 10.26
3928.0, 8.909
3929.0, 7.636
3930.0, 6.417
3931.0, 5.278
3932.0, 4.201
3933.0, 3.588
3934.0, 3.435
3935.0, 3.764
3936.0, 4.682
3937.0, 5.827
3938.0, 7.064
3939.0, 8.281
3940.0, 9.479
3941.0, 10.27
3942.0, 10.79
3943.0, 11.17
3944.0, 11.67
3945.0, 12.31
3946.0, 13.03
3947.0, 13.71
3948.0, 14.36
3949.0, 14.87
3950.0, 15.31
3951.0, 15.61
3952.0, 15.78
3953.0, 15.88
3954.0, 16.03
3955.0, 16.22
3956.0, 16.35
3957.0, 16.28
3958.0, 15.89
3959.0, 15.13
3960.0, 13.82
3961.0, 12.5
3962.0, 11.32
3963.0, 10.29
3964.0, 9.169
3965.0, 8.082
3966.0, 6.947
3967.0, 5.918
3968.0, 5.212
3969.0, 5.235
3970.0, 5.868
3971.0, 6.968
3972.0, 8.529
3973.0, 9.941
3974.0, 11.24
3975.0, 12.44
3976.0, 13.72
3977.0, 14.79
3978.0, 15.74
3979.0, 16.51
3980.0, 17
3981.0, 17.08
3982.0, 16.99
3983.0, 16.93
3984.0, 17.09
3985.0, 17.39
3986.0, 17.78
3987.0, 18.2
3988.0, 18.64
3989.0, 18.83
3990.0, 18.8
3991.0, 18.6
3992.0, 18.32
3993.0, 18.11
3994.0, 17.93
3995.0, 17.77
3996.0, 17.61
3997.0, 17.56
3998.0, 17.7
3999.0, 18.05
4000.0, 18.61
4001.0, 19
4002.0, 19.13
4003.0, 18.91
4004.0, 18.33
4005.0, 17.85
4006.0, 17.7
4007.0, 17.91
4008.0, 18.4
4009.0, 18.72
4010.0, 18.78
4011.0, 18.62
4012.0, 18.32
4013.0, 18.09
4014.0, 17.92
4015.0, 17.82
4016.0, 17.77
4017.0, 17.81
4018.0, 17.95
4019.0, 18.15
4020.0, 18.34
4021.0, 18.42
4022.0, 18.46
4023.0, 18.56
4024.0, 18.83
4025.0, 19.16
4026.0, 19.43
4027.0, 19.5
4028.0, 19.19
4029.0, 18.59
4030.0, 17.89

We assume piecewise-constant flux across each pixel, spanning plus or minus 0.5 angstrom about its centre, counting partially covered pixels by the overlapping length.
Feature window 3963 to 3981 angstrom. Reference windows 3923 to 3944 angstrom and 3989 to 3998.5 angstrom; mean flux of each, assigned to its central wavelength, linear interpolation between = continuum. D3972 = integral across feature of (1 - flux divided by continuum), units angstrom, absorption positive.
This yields 5.3 angstrom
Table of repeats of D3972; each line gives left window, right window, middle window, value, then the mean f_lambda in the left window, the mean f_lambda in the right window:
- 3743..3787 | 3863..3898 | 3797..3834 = 3.14 angstrom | 14.2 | 13.3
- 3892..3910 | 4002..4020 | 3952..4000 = 7.89 angstrom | 14.8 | 18.2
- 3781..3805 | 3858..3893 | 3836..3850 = 1.73 angstrom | 15.1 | 12.8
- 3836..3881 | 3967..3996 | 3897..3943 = 5.85 angstrom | 12.7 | 14.6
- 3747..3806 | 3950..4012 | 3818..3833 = 4.92 angstrom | 14.5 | 15.2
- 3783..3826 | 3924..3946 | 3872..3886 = -2.38 angstrom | 14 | 8.23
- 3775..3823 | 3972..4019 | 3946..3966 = 3.50 angstrom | 14.8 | 17.3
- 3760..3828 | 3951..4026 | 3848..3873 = 2.57 angstrom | 14.2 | 15.8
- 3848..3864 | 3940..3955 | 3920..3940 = 7.77 angstrom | 12.9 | 13.6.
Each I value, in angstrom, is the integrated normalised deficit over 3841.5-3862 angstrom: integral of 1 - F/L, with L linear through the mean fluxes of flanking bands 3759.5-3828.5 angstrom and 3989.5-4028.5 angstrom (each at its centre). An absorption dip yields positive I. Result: 3.0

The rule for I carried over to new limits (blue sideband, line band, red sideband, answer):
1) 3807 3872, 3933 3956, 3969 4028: 6.1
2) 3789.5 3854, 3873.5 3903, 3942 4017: 0.7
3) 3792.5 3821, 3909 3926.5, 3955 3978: -3.7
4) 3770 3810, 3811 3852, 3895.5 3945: 8.9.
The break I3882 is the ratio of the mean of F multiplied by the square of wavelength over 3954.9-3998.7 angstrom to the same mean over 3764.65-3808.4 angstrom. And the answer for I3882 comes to 1.03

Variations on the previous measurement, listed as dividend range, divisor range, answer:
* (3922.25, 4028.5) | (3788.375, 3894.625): 1.21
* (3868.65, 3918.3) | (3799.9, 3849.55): 1.18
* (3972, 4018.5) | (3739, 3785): 1.39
